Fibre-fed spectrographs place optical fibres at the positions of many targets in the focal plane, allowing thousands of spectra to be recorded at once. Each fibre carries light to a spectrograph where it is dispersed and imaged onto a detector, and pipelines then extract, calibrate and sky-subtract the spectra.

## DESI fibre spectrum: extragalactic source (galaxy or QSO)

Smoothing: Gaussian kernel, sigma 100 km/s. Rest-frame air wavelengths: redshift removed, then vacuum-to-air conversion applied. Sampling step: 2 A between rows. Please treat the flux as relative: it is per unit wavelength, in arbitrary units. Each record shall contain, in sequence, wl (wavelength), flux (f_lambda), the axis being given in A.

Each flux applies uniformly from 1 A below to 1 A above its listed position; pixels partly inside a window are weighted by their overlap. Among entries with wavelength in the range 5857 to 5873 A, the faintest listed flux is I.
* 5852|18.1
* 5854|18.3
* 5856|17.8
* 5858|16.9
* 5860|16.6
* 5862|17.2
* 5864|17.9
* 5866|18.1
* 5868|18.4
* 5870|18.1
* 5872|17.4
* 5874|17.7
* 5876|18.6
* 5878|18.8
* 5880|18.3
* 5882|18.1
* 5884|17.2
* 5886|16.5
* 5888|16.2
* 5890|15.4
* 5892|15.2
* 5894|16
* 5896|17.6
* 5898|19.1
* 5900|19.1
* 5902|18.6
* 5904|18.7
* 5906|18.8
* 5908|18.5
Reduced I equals 16.6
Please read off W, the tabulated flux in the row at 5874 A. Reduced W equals 17.7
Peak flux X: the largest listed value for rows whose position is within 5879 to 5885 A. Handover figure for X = 18.3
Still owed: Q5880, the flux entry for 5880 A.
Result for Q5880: 18.3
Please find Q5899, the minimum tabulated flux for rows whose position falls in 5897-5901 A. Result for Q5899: 19.1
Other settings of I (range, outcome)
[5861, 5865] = 17.2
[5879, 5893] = 15.2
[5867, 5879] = 17.4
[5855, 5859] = 16.9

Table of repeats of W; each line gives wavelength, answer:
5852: 18.1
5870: 18.1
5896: 17.6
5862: 17.2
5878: 18.8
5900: 19.1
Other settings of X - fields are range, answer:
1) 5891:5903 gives 19.1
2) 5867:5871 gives 18.4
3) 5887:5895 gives 16.2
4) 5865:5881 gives 18.8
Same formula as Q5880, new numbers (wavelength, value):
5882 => 18.1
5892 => 15.2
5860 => 16.6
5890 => 15.4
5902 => 18.6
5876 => 18.6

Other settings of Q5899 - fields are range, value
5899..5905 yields 18.6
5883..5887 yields 16.5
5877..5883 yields 18.1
